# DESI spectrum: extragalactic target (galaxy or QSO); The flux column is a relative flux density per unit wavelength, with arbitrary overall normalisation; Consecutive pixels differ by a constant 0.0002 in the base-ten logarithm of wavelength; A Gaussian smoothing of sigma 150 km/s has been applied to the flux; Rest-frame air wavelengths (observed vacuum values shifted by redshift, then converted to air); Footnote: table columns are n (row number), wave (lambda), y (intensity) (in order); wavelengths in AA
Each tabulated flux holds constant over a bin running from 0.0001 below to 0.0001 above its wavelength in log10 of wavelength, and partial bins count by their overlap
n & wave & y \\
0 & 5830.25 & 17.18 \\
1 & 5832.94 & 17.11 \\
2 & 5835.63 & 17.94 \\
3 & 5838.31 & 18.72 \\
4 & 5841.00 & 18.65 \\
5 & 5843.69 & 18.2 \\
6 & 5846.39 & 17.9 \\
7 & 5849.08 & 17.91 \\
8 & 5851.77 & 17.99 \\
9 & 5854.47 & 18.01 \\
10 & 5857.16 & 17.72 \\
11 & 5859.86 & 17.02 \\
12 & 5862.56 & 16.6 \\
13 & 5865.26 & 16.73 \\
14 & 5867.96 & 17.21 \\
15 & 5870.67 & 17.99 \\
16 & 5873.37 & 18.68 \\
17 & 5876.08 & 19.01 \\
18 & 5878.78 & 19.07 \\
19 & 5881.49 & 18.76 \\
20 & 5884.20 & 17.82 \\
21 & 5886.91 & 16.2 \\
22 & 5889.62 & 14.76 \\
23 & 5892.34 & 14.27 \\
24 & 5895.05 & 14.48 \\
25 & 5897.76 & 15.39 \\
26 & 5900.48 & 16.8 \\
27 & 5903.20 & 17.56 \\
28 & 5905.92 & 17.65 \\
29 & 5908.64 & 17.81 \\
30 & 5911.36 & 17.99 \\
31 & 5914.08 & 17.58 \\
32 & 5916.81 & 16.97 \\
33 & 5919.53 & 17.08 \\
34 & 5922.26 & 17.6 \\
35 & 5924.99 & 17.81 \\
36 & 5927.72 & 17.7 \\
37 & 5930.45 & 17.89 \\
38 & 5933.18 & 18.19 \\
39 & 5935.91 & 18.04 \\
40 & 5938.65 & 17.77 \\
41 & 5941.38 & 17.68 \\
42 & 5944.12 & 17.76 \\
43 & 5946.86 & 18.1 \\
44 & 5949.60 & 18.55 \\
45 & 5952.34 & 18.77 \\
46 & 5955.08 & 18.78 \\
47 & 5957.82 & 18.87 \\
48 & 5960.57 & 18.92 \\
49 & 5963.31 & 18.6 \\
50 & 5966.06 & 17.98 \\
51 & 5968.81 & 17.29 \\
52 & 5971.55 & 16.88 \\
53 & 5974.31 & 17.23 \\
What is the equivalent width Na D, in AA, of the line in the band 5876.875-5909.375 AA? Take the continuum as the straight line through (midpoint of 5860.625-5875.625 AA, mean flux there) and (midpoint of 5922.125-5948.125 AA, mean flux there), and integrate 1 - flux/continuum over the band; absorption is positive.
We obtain 1.7 AA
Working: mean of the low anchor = 17.5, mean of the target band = 16.7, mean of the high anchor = 17.9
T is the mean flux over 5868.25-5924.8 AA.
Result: 17.2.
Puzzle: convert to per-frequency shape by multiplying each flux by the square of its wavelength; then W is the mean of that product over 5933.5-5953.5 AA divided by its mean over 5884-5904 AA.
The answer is 1.17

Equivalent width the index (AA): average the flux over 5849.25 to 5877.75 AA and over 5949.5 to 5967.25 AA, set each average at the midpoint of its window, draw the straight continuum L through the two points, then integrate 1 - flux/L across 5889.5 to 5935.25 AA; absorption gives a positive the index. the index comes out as 3.1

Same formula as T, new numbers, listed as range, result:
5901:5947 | 17.7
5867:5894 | 17.3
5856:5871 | 17.1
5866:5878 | 18.2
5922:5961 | 18.2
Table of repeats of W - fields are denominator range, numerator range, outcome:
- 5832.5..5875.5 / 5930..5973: 1.05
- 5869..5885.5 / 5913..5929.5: 0.96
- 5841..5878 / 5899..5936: 1.01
